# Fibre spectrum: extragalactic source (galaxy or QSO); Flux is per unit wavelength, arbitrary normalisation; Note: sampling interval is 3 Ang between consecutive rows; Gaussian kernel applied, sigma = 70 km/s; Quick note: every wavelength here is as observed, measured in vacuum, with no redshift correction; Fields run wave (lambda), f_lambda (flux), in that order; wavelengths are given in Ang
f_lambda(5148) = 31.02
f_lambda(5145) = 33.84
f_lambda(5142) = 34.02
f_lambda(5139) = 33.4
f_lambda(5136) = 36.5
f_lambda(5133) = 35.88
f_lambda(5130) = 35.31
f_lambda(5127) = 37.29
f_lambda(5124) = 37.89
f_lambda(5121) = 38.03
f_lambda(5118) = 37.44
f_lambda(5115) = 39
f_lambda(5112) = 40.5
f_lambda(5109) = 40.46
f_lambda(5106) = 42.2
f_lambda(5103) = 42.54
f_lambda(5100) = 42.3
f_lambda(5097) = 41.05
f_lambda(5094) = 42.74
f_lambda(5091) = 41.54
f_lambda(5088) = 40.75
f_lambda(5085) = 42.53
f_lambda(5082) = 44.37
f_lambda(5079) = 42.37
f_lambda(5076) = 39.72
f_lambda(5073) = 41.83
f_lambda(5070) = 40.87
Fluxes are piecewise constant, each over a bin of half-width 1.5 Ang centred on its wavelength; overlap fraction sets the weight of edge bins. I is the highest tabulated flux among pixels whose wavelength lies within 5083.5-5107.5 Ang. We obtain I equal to 42.74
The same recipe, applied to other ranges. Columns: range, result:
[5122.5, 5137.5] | 37.89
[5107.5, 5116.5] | 40.5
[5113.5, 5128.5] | 39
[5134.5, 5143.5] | 36.5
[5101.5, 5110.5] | 42.54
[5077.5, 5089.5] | 44.37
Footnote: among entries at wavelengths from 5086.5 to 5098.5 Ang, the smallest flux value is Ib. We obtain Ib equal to 40.75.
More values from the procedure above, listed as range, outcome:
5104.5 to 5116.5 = 39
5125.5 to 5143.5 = 33.4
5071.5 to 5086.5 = 39.72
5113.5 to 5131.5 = 35.31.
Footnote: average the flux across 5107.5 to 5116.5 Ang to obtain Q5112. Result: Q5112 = 40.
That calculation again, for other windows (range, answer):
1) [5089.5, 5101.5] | 41.9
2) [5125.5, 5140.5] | 35.7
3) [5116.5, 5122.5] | 37.7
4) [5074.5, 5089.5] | 41.9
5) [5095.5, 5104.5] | 42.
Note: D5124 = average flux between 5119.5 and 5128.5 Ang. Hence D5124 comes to 37.7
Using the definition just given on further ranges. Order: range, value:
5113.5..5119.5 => 38.2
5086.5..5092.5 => 41.1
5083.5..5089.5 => 41.6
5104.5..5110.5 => 41.3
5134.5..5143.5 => 34.6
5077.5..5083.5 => 43.4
